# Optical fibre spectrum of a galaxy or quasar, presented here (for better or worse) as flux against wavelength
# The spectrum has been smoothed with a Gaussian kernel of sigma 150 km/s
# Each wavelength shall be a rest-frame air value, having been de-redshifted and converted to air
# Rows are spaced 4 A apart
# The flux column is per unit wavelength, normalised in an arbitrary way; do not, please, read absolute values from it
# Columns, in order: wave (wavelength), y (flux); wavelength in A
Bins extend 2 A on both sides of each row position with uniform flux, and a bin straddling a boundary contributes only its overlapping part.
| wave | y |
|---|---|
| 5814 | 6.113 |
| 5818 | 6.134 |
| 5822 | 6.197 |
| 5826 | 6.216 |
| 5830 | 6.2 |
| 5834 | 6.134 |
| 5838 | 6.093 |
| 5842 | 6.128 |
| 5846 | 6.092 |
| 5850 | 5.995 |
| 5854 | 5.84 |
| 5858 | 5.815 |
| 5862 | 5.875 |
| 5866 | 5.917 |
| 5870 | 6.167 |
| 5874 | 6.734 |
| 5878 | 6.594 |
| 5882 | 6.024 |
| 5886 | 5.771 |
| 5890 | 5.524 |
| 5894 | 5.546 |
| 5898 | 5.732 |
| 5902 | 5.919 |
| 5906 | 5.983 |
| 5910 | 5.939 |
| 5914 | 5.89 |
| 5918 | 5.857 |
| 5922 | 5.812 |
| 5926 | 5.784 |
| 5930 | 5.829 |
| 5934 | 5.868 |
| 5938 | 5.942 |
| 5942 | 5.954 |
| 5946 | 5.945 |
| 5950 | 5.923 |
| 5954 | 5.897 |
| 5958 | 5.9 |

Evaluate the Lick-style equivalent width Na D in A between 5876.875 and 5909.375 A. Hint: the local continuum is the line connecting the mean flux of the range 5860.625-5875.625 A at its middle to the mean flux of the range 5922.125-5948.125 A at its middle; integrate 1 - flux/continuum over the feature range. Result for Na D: 1.0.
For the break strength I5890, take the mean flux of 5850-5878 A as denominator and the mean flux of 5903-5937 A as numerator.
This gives 0.96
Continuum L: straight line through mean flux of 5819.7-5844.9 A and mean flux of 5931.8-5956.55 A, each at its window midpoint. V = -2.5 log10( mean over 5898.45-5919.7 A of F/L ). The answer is 0.016 mag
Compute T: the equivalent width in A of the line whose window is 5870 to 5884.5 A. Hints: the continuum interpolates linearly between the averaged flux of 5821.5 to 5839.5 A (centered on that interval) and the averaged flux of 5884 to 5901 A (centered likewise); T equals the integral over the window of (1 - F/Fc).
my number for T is -1.5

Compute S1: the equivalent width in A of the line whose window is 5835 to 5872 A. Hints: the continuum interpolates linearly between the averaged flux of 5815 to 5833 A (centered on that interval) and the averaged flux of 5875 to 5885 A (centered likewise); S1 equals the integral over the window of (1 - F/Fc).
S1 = 1.5 A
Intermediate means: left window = 6.18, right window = 6.3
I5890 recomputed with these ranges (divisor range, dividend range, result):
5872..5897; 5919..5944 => 0.97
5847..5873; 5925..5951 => 0.99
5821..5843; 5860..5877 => 1.01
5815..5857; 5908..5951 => 0.97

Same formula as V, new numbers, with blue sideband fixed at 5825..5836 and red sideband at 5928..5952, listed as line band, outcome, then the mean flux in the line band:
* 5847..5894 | 0.014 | 6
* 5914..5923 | 0.021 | 5.85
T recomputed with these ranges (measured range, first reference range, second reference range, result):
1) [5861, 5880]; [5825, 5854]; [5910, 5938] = -0.8 A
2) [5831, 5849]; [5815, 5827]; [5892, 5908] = -0.1 A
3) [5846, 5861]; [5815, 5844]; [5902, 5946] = 0.4 A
